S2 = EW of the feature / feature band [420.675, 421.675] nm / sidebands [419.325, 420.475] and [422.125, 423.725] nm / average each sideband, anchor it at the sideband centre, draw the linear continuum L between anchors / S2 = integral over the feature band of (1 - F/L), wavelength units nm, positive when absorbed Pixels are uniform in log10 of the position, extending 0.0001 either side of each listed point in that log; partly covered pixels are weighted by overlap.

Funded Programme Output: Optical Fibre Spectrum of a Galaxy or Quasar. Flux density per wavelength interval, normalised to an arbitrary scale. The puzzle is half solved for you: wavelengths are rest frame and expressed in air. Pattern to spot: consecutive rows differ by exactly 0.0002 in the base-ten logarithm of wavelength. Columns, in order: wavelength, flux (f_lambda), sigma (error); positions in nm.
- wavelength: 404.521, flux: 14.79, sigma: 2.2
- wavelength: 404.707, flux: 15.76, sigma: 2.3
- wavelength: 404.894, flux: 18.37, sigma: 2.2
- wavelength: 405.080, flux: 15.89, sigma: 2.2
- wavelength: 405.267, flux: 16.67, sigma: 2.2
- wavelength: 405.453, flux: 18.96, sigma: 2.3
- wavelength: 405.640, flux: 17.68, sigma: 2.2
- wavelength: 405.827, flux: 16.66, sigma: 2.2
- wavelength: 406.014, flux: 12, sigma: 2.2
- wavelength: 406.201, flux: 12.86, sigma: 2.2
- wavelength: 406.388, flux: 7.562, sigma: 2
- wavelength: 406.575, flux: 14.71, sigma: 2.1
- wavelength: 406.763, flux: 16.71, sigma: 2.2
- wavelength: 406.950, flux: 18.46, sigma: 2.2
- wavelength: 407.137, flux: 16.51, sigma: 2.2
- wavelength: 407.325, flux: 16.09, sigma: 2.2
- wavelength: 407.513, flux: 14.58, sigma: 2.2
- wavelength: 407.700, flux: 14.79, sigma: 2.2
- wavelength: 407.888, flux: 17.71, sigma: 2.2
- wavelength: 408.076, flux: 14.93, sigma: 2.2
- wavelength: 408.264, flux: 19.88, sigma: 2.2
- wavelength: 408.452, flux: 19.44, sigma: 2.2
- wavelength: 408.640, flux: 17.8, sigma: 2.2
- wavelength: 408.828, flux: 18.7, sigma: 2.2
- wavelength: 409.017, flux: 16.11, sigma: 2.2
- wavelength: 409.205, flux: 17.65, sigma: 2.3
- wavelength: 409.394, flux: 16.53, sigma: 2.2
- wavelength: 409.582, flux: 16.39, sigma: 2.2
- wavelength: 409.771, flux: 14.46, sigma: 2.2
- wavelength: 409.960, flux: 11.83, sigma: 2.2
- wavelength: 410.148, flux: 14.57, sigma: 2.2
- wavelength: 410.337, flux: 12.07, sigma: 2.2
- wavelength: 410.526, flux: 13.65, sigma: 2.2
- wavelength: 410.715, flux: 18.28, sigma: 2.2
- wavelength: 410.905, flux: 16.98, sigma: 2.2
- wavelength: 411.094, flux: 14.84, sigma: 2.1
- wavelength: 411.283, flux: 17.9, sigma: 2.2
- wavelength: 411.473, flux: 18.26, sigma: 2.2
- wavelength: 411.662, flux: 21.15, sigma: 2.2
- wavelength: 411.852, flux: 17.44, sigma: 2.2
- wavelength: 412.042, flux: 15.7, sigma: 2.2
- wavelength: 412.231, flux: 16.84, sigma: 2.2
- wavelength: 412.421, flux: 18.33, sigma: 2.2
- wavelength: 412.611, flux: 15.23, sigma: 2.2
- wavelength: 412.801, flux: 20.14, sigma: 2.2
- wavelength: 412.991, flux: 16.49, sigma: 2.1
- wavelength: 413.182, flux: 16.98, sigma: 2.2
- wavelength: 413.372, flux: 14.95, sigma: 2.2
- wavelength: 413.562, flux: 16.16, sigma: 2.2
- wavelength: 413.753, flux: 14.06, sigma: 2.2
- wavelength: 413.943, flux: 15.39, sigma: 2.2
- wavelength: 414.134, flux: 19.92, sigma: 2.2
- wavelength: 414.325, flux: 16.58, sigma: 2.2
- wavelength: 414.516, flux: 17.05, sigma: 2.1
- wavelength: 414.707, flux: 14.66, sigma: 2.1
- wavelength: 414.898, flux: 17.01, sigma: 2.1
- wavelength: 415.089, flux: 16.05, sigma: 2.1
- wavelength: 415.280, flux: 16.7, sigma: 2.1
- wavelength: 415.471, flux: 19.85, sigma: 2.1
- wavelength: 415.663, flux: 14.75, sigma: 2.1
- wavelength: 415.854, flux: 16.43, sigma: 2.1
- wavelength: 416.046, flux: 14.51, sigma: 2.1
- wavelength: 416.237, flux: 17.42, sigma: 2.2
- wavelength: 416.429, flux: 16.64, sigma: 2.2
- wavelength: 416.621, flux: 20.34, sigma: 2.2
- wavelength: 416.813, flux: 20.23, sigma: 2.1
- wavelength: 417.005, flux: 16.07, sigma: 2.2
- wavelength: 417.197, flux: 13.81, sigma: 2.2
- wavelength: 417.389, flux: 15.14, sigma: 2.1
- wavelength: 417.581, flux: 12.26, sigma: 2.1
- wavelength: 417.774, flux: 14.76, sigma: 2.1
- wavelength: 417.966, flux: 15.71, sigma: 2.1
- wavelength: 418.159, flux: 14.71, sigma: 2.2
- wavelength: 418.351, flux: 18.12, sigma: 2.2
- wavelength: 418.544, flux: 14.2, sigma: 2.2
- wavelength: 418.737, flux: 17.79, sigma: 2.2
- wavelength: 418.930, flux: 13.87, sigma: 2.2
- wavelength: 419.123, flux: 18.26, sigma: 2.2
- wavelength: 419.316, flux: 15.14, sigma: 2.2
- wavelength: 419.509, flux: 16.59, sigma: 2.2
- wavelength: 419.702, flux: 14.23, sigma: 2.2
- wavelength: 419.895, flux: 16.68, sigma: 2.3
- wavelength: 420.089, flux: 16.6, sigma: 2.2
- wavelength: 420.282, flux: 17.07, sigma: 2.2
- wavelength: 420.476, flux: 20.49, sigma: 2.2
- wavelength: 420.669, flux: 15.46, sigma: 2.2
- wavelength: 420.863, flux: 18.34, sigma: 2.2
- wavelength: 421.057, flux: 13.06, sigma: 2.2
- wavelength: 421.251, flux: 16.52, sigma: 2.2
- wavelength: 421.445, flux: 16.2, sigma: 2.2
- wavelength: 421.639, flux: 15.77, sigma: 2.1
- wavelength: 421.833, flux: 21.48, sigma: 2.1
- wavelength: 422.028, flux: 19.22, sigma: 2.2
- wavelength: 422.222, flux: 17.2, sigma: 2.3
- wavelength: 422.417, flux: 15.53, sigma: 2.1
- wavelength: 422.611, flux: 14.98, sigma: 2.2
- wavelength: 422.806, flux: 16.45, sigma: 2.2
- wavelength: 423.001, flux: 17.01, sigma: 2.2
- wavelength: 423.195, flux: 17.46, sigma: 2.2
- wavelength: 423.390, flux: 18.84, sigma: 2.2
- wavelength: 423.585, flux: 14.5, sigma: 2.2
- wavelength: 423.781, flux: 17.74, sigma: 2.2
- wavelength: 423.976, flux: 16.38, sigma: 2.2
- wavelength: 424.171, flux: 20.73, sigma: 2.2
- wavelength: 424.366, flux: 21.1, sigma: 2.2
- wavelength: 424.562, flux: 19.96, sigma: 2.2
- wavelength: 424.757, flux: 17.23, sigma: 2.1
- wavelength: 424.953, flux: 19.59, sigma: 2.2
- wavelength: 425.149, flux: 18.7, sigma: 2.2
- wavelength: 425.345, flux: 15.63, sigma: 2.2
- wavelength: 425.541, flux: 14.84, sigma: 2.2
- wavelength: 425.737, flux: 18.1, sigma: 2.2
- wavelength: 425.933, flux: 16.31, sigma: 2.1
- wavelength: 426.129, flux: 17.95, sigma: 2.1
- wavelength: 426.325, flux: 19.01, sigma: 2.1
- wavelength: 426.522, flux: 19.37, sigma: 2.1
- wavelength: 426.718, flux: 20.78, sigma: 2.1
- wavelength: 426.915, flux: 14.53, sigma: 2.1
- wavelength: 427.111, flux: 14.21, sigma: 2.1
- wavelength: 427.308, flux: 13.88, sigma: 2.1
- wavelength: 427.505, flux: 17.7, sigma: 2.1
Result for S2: 0.03 nm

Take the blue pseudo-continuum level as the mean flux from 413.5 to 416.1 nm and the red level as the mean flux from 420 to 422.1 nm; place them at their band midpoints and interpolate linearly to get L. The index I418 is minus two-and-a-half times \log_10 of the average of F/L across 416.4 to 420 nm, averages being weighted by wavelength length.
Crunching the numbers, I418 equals 0.06 mag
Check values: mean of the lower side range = 16.4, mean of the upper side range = 17.3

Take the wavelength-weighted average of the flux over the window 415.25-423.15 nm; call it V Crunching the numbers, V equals 16.5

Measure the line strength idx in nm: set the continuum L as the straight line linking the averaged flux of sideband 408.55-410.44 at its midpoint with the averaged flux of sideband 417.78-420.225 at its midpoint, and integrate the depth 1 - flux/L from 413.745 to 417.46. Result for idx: -0.20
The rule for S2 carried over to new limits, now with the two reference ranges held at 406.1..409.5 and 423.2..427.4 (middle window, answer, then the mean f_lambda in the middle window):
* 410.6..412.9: -0.149 nm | 17.6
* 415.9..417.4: 0.003 nm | 16.8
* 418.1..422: 0.129 nm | 16.6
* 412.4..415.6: -0.014 nm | 16.7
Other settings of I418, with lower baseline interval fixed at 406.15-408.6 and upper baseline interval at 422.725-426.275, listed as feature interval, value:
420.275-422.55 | 0.01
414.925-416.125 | 0.02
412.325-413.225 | -0.07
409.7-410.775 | 0.15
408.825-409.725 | -0.05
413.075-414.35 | 0.02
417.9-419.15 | 0.07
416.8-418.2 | 0.13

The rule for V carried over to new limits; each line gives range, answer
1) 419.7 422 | 17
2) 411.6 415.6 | 16.9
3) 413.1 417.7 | 16.4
